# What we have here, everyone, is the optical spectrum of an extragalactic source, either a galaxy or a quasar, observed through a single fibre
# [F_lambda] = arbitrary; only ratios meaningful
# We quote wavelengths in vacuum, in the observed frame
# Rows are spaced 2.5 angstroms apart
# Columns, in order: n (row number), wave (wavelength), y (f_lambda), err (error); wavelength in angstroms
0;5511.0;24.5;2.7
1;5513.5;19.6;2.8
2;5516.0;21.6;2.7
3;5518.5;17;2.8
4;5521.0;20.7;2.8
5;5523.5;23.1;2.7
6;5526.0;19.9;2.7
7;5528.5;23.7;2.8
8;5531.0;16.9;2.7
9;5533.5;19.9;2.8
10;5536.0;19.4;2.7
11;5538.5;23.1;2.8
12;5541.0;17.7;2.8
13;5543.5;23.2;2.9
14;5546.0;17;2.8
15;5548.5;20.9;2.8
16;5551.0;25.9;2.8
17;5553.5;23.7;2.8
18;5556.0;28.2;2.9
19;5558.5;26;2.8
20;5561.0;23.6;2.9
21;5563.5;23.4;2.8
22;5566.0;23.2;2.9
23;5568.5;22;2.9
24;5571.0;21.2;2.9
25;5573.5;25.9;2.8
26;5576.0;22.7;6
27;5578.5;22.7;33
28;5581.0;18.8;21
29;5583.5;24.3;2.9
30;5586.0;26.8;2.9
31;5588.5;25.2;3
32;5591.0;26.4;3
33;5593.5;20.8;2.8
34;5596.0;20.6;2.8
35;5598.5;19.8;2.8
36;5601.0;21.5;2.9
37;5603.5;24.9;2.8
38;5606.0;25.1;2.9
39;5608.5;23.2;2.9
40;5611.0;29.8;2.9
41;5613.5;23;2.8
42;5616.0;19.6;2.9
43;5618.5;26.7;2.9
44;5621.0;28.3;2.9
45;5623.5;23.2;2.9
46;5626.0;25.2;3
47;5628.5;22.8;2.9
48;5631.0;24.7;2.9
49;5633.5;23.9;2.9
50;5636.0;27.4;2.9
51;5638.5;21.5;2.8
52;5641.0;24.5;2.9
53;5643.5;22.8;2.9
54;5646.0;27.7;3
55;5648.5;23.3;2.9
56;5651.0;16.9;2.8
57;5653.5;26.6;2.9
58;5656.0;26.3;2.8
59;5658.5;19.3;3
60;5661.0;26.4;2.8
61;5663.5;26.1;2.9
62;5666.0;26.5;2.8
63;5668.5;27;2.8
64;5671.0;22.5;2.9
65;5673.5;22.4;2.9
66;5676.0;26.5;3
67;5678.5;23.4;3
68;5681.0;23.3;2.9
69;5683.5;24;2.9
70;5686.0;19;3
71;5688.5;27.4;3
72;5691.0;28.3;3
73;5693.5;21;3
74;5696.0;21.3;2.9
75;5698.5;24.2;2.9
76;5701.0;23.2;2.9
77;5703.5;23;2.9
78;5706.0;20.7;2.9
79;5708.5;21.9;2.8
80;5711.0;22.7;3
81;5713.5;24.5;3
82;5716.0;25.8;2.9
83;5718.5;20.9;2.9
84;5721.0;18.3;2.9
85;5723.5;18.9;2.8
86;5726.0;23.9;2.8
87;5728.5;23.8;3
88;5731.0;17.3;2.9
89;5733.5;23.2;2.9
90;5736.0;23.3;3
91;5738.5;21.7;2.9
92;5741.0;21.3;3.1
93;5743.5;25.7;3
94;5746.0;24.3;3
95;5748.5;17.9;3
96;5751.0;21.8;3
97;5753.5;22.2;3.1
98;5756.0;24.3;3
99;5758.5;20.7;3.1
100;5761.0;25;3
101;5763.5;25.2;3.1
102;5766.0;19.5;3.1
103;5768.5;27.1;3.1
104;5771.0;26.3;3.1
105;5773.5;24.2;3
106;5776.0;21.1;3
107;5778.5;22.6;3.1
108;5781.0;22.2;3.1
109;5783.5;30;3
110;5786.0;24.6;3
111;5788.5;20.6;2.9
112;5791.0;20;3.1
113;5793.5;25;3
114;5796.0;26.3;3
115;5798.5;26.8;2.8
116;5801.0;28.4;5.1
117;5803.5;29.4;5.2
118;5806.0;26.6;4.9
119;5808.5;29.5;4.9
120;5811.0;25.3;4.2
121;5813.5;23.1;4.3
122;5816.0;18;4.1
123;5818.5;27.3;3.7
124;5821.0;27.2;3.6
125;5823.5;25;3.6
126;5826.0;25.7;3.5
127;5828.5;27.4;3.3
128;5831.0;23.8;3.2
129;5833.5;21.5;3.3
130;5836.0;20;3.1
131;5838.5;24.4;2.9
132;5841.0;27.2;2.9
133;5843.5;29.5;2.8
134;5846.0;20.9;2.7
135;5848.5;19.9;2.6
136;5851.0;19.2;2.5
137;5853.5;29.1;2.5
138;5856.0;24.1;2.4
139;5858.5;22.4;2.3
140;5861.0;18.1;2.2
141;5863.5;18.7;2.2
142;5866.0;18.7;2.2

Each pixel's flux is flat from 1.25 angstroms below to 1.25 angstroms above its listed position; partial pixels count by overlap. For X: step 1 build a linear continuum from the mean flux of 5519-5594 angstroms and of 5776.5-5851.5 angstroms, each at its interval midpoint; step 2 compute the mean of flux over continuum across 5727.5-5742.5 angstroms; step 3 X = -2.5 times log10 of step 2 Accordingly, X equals 0.10 mag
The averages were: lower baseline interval 22.5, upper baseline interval 24.6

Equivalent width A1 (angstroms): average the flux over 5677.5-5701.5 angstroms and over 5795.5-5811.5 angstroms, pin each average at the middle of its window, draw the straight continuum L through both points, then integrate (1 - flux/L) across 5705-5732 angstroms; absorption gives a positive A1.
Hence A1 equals 3.1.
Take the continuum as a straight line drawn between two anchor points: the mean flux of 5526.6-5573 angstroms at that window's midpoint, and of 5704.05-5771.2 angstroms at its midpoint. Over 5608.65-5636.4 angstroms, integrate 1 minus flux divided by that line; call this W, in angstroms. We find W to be -3.13 angstroms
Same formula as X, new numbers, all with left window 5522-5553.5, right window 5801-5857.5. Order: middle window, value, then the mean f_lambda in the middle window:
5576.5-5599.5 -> -0.06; 22.9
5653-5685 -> -0.08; 24.5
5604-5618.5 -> -0.11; 24.4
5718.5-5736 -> 0.12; 21.1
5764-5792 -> 0.03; 23.6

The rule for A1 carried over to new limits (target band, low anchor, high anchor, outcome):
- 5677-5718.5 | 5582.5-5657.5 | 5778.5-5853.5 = 1.7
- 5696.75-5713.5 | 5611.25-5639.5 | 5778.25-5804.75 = 1.4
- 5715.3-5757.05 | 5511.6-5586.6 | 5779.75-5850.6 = 3.5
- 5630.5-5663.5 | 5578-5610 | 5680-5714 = -1.2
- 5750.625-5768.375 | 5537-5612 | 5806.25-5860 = 0.7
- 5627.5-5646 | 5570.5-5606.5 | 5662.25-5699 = -0.4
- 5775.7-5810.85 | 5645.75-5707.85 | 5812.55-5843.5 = -1.5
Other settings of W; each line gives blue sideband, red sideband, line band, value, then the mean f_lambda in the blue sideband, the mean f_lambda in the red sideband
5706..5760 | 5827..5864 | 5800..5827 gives -3.6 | 22.1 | 23.2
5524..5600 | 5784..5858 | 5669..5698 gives -0.2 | 22.4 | 24.7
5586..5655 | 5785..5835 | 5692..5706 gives 1.1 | 24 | 25.1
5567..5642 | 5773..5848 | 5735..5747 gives 0.6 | 23.7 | 24.7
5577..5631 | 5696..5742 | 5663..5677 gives -1.4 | 23.8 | 22.1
